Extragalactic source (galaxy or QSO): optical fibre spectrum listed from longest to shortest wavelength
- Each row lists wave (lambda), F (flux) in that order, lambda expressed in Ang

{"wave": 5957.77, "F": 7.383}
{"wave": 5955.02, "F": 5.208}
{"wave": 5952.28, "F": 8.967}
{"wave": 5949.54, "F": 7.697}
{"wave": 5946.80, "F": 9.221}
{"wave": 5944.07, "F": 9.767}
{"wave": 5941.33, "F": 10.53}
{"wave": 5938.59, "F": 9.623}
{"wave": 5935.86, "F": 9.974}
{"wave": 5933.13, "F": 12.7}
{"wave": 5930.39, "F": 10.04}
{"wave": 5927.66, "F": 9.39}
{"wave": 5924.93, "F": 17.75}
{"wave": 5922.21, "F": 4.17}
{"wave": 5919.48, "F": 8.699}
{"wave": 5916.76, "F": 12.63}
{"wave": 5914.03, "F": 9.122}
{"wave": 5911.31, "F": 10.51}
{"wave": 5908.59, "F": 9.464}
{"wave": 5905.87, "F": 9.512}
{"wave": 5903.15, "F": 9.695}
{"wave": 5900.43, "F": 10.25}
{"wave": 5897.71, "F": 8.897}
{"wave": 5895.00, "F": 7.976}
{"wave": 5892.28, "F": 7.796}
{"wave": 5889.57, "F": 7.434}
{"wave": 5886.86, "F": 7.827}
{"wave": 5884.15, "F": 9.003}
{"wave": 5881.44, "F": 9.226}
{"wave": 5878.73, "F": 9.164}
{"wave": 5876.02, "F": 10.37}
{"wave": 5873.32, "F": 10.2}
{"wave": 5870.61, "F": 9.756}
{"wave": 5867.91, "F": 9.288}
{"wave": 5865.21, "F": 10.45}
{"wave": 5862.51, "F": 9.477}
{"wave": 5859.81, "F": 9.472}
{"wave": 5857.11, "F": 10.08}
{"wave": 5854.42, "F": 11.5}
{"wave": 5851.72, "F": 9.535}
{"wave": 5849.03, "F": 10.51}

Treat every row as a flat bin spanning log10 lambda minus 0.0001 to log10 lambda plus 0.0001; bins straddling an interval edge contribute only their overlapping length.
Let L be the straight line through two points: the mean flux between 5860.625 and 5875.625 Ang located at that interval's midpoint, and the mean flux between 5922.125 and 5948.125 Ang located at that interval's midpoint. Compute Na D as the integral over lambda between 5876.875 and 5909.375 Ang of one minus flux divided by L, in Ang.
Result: 4.1 Ang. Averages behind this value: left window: 9.86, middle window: 8.86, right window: 10.6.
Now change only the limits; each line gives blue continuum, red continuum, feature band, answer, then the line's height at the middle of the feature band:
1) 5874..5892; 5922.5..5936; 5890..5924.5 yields 3.3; 10.2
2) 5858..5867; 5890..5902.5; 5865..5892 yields 0.3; 9.27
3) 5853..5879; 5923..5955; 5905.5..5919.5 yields 0.0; 10.1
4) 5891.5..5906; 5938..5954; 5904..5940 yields -4.6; 9.11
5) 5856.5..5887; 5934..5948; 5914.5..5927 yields -1.0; 9.83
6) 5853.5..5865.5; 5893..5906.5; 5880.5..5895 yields 1.9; 9.46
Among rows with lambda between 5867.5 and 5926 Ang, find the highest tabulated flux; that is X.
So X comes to 17.75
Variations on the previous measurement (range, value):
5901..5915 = 10.51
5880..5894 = 9.226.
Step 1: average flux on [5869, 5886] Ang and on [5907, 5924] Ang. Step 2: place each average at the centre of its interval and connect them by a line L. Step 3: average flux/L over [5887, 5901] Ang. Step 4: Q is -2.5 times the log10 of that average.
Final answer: 0.14 mag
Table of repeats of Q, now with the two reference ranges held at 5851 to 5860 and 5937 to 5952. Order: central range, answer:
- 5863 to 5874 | 0.03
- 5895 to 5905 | 0.05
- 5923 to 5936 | -0.24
